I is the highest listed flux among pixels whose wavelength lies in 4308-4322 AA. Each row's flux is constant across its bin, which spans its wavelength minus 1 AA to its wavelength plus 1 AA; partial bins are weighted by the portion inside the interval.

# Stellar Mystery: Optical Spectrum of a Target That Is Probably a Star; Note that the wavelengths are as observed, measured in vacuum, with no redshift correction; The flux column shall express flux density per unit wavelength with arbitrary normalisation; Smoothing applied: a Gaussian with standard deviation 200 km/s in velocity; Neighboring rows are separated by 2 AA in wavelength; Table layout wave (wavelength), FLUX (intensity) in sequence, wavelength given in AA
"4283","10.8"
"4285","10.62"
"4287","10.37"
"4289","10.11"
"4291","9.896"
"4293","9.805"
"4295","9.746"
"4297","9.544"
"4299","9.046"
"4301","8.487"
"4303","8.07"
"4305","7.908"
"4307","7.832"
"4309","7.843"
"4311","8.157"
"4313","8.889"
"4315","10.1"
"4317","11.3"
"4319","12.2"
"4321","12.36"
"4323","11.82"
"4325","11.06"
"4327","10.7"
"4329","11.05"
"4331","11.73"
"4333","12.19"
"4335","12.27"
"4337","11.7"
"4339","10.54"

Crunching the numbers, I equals 12.36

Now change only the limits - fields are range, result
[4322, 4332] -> 11.82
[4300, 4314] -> 8.889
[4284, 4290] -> 10.62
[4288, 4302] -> 10.11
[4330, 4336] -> 12.27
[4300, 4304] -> 8.487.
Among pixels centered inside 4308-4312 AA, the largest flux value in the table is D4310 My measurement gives 8.157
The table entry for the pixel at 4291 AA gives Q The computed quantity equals 9.896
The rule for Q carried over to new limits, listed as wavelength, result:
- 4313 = 8.889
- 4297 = 9.544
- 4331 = 11.73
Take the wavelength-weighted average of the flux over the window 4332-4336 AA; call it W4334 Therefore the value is 12.2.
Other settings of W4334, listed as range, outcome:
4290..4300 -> 9.61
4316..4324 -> 11.9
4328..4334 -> 11.7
